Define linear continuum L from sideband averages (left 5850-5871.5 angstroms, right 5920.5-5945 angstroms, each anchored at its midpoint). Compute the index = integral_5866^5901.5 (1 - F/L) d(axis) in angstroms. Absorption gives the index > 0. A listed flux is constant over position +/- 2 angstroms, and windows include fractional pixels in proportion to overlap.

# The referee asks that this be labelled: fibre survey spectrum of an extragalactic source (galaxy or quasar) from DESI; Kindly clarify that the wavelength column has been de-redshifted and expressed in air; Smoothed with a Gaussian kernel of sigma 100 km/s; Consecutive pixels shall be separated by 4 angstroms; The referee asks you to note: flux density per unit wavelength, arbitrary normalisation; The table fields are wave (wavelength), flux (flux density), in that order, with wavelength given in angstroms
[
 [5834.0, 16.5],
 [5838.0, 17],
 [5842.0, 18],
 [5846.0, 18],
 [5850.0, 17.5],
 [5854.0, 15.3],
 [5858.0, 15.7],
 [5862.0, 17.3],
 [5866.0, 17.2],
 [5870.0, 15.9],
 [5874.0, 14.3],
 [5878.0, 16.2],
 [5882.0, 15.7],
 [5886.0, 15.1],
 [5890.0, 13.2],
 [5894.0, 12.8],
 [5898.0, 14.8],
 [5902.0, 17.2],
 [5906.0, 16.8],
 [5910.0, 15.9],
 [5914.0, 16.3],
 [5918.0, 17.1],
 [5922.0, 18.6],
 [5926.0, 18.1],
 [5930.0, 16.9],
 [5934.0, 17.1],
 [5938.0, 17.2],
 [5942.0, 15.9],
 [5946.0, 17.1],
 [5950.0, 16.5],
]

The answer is 3.6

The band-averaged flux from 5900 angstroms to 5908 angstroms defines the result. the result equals 17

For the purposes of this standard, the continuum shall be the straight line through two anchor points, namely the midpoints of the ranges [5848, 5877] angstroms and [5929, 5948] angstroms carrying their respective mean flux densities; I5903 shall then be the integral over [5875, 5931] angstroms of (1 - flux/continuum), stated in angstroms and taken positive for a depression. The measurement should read 1.8 angstroms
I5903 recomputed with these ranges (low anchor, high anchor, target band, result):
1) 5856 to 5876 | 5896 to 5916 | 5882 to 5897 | 1.96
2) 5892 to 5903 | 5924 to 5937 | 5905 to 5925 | -1.09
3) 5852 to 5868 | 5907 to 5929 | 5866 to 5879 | 0.68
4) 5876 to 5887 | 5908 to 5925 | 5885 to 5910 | 1.97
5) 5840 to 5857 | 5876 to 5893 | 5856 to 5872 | -0.36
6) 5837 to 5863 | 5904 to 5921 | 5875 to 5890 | 1.38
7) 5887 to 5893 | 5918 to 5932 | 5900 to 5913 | -0.96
